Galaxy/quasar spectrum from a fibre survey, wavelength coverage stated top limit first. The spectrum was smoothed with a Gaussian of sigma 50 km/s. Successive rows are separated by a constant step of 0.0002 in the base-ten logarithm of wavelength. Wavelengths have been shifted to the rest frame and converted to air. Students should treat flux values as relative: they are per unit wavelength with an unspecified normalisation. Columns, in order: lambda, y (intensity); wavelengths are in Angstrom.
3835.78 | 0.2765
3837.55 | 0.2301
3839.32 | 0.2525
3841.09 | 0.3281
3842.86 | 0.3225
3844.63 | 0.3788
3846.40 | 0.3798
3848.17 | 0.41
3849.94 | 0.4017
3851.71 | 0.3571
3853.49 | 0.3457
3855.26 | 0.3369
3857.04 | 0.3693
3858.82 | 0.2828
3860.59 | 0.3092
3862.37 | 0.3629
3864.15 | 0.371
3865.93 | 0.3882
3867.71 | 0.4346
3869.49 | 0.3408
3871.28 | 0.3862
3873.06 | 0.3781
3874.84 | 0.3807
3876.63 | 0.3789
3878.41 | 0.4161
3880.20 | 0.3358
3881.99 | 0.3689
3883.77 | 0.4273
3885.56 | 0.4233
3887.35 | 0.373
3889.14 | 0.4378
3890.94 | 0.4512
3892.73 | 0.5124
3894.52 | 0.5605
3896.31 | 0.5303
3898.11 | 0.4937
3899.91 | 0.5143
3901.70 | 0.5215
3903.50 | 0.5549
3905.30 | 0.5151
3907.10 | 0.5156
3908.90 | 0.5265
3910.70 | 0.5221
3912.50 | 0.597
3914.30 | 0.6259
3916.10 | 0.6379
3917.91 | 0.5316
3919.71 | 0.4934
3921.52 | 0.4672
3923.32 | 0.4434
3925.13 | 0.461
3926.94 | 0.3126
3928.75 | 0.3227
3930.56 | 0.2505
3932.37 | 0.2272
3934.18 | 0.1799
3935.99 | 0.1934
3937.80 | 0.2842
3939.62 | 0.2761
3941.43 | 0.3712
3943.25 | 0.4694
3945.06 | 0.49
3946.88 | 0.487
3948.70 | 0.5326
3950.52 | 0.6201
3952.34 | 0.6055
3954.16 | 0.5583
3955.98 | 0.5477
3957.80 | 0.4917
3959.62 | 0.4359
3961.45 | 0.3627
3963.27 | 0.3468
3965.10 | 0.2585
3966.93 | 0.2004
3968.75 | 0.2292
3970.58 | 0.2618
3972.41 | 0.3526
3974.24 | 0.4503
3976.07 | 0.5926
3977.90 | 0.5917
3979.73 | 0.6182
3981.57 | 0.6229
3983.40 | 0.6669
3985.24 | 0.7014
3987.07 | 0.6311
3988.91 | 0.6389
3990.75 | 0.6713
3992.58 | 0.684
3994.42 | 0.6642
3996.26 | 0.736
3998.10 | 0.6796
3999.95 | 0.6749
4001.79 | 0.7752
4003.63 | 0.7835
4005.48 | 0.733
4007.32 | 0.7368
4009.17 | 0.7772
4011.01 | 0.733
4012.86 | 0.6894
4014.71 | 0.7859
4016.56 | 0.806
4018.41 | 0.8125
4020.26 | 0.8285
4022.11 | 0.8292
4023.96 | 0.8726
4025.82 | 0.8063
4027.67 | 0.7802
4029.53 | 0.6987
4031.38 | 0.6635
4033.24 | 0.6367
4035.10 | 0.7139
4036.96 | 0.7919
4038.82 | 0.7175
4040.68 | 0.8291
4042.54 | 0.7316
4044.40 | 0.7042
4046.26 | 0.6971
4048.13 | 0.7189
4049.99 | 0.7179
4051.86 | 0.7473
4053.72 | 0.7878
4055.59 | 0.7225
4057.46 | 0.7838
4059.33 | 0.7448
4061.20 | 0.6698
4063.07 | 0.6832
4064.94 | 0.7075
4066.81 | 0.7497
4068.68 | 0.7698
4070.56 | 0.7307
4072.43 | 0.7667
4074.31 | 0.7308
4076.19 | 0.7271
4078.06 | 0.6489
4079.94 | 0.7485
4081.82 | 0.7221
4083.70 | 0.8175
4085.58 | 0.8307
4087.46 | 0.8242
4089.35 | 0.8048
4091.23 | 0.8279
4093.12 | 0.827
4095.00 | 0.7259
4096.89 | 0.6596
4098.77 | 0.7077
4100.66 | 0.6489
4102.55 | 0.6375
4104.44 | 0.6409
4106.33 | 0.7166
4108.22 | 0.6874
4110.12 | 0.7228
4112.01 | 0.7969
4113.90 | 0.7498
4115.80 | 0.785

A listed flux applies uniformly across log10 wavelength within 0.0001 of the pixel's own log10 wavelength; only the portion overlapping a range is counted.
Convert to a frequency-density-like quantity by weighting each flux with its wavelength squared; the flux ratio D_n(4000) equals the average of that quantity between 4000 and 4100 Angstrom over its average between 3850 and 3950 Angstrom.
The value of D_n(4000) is 1.9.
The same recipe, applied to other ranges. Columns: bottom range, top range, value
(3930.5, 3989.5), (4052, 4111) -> 1.76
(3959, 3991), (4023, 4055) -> 1.61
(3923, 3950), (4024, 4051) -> 2.17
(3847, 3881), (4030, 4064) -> 2.16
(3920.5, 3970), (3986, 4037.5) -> 1.98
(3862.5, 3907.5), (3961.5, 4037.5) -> 1.56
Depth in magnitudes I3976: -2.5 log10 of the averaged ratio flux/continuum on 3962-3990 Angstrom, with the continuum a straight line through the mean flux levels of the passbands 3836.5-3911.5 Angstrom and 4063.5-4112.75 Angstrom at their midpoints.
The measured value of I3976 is 0.189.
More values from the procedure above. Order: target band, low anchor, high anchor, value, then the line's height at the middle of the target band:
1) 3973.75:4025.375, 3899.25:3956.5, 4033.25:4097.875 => -0.17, 0.607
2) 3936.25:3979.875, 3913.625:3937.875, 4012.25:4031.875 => 0.21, 0.521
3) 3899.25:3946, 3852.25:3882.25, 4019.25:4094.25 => 0.09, 0.477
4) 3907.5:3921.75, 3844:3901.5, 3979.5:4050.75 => -0.11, 0.499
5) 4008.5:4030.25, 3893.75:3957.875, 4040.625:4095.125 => -0.20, 0.652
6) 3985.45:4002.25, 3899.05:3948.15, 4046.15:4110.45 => -0.19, 0.572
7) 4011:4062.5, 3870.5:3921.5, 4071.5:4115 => -0.14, 0.664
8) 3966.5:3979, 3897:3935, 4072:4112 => 0.37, 0.551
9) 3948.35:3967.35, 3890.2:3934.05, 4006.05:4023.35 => 0.31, 0.612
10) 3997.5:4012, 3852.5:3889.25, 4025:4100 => -0.17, 0.63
